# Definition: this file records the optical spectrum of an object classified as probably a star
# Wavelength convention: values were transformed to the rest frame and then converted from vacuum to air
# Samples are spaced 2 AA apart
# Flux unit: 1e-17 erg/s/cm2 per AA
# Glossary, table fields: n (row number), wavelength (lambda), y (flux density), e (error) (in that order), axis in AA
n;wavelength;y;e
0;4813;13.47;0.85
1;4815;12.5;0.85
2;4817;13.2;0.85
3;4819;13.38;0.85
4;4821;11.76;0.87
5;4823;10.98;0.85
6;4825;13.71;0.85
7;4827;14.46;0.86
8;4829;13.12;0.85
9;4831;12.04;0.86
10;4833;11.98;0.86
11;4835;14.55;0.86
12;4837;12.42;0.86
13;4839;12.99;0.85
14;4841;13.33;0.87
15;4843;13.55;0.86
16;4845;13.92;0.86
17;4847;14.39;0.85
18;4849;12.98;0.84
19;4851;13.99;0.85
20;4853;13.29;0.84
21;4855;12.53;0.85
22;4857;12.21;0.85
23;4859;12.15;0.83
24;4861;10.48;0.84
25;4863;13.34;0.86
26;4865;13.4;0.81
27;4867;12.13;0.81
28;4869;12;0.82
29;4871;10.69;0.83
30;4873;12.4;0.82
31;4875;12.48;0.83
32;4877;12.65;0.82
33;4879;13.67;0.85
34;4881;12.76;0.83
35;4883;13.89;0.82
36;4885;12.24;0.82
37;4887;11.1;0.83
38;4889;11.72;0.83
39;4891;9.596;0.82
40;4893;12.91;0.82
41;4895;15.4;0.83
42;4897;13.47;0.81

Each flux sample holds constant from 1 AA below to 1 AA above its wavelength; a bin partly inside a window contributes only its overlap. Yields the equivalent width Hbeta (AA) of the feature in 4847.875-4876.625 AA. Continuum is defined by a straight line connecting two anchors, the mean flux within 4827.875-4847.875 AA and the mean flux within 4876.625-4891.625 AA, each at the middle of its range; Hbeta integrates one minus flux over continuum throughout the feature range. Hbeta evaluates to 0.61 AA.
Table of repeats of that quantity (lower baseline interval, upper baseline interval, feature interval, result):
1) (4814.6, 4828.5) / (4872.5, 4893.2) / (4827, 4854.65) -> -1.3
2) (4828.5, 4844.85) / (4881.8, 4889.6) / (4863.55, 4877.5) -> 0.3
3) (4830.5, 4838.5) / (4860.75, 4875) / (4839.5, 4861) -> -1.0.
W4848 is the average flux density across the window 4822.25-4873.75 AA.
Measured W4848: 12.8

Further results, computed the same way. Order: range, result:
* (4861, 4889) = 12.4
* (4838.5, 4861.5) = 13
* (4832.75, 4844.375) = 13.2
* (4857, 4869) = 12.3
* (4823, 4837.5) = 13.1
